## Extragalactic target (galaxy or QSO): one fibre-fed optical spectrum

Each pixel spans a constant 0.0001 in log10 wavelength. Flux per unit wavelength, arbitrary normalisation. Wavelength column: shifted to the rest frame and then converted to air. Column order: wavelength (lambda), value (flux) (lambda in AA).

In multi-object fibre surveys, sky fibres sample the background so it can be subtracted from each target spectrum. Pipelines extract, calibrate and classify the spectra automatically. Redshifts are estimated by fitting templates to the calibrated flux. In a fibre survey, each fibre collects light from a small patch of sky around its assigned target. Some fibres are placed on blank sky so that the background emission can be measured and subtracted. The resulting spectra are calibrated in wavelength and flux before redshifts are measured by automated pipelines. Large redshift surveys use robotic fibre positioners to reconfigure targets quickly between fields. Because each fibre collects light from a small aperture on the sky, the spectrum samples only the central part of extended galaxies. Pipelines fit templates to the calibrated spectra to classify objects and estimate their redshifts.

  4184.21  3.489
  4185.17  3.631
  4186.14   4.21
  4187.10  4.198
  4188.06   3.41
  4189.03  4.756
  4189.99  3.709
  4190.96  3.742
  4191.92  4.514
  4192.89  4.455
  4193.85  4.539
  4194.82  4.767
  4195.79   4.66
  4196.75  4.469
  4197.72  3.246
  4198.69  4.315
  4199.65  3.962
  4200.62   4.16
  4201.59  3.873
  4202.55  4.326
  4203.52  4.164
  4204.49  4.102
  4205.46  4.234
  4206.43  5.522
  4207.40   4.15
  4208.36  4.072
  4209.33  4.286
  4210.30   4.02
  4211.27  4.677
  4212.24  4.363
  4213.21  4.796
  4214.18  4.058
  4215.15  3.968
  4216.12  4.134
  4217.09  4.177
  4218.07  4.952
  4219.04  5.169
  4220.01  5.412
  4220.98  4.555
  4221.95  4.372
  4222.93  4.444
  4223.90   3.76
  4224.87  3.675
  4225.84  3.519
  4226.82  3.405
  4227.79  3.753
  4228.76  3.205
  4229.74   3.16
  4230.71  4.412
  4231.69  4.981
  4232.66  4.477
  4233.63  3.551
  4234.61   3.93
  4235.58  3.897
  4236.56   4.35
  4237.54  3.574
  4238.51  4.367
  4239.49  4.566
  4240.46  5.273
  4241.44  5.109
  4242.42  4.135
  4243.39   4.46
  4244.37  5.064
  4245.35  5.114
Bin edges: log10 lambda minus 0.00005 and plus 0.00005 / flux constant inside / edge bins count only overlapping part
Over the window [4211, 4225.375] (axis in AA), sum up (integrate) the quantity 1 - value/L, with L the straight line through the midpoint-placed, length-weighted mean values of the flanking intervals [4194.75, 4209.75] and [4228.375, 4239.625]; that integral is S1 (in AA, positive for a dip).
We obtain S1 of -1.0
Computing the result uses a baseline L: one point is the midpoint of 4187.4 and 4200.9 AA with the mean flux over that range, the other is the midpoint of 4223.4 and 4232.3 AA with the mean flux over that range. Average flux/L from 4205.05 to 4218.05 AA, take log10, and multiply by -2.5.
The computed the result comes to -0.10 mag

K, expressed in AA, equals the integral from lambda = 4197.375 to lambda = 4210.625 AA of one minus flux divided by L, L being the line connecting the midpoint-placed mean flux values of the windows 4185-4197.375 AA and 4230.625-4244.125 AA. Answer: 0.3 AA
